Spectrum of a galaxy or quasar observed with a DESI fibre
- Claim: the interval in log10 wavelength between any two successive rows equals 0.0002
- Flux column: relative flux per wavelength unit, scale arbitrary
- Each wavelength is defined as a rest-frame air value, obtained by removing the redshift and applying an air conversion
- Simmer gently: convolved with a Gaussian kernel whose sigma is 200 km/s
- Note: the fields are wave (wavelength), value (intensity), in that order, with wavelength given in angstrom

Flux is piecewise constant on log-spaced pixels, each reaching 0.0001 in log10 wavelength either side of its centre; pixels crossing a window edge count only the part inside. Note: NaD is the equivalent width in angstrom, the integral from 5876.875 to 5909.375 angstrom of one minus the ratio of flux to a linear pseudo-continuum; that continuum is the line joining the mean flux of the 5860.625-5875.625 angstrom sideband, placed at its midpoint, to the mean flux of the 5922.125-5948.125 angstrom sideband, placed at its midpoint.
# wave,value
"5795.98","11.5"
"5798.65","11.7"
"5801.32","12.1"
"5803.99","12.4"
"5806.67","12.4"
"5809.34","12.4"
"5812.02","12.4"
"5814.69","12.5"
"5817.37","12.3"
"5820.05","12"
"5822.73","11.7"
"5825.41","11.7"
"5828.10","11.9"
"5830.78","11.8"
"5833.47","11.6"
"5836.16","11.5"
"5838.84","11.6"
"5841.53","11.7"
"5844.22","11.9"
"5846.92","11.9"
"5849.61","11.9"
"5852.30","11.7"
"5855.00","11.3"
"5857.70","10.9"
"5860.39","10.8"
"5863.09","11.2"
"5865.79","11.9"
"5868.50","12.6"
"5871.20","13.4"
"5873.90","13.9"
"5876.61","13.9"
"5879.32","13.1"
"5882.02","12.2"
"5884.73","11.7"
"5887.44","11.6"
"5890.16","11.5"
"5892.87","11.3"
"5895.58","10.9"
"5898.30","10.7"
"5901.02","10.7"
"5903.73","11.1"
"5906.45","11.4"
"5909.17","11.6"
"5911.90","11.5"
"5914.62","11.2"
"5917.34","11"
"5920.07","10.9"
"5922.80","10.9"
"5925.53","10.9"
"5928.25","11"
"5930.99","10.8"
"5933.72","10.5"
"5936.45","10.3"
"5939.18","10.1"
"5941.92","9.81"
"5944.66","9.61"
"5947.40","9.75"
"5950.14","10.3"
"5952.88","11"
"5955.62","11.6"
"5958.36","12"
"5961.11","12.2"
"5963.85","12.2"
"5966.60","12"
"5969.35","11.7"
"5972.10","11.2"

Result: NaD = 0.4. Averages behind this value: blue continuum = 12.5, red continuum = 10.4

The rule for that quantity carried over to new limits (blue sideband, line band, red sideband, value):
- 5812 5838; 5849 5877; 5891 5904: -1.67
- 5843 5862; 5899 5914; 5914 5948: -0.57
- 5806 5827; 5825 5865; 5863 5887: 2.76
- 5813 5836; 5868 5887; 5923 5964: -2.52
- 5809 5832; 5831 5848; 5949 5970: 0.43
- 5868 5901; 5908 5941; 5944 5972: 2.29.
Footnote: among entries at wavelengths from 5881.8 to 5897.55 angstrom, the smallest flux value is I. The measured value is 10.9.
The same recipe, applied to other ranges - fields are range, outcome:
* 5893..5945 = 9.61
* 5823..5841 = 11.5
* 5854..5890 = 10.8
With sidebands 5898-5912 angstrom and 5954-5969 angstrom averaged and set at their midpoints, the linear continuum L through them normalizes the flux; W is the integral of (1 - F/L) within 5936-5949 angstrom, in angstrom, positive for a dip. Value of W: 2.0 angstrom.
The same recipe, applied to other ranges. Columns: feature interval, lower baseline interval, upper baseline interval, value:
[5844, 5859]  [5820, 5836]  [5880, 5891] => 0.26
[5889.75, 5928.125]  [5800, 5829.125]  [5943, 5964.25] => 0.96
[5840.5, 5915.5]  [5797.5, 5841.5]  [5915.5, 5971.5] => -1.81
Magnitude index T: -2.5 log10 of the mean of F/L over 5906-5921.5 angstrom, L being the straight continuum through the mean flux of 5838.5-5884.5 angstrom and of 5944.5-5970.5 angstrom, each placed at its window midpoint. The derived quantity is 0.04 mag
